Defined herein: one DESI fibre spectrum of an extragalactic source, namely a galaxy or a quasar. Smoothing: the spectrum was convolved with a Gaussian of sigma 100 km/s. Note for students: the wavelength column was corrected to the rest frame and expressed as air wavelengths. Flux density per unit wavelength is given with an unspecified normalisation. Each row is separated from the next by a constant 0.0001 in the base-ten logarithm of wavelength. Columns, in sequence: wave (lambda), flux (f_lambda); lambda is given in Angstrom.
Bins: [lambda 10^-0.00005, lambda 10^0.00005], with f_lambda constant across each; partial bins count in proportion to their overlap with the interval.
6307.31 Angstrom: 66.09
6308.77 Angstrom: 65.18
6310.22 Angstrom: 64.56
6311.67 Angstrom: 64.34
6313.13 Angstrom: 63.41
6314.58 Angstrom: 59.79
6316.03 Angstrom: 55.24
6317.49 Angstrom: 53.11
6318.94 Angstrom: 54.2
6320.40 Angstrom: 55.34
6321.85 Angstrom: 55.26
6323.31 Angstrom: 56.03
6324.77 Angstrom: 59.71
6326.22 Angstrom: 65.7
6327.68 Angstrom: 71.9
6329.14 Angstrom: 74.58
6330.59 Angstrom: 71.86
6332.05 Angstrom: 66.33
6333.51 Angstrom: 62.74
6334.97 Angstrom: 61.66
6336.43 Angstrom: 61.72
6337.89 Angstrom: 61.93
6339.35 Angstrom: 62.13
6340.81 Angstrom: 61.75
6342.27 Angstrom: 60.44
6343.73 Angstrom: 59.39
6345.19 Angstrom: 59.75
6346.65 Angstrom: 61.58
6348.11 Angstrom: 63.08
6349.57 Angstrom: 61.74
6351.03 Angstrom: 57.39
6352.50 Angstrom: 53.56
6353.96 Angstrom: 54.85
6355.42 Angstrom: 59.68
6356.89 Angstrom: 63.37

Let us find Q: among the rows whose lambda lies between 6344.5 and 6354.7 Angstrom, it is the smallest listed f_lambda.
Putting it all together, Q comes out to 53.56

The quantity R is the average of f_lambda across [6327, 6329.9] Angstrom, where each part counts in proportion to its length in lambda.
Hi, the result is 73.4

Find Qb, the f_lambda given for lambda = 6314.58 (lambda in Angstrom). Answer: 59.79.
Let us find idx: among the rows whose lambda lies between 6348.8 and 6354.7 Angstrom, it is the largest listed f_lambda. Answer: 61.74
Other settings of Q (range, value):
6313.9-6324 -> 53.11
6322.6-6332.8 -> 56.03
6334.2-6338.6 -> 61.66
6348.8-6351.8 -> 57.39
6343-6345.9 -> 59.39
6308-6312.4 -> 64.34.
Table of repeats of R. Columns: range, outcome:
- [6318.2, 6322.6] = 54.9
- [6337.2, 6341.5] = 61.9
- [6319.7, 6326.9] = 58.4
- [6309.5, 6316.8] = 61.4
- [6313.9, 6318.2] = 56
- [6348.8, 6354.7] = 57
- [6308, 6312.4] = 64.6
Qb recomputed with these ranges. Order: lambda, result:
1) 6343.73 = 59.39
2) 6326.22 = 65.7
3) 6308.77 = 65.18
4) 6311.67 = 64.34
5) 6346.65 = 61.58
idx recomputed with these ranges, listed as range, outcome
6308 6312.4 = 65.18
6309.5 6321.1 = 64.56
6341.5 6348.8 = 63.08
